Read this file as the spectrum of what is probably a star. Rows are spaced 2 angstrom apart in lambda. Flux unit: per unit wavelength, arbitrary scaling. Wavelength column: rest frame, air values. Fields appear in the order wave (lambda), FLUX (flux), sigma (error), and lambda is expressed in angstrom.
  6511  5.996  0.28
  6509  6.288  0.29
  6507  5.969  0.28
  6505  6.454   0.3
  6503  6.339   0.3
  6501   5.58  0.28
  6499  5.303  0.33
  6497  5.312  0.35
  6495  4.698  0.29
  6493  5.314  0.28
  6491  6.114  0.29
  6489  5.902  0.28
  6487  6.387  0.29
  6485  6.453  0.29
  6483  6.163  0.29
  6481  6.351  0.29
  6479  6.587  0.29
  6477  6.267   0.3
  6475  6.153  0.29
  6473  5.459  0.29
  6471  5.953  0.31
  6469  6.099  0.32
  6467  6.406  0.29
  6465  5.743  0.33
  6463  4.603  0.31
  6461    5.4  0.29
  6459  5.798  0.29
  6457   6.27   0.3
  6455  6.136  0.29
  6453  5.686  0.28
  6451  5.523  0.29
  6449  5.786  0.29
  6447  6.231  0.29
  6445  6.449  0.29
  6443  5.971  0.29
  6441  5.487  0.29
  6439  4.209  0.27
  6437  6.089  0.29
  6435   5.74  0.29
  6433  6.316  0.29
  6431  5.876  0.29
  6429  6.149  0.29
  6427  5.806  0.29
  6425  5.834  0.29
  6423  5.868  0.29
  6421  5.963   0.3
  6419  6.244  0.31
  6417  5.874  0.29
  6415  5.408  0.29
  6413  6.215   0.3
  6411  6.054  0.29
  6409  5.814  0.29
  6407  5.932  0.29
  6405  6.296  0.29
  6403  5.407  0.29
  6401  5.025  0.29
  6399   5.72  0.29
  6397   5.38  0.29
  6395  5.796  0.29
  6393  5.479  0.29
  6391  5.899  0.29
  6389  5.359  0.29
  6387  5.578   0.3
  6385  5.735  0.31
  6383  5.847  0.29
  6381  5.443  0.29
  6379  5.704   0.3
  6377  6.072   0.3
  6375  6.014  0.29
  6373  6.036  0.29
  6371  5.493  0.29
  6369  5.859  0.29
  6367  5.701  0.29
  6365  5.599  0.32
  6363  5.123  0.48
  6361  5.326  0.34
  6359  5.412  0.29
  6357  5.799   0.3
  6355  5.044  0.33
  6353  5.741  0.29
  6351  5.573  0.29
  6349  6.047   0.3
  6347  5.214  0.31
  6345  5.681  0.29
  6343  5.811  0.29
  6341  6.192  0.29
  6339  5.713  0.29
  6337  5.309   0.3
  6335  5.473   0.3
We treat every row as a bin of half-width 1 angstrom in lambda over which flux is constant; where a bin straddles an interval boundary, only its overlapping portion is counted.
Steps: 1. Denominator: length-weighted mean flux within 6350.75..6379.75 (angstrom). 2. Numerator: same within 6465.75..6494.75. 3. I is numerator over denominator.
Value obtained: 1.08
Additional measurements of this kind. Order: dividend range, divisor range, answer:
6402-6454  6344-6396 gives 1.04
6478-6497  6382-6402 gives 1.07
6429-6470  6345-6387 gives 1.03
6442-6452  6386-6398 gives 1.07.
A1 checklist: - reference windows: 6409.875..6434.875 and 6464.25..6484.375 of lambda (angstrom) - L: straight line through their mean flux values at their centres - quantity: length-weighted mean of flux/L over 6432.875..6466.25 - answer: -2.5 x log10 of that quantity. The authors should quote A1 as 0.06 mag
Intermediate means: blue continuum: 5.96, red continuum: 6.13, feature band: 5.72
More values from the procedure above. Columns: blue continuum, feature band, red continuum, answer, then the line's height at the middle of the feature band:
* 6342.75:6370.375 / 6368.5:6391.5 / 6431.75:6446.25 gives -0.03 mag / 5.62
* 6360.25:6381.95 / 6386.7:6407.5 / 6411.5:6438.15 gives 0.04 mag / 5.81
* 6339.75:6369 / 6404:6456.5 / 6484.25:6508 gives -0.03 mag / 5.71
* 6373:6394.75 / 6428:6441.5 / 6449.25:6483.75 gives 0.03 mag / 5.84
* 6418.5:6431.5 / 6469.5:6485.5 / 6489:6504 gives -0.09 mag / 5.66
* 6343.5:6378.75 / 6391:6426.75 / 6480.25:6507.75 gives -0.01 mag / 5.72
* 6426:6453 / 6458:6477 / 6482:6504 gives 0.01 mag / 5.79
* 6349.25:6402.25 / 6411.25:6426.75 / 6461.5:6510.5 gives -0.04 mag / 5.73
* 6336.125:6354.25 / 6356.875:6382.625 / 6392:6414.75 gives 0.01 mag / 5.71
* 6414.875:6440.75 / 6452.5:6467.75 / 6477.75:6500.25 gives 0.02 mag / 5.84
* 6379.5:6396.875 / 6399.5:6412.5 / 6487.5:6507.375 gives -0.02 mag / 5.64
